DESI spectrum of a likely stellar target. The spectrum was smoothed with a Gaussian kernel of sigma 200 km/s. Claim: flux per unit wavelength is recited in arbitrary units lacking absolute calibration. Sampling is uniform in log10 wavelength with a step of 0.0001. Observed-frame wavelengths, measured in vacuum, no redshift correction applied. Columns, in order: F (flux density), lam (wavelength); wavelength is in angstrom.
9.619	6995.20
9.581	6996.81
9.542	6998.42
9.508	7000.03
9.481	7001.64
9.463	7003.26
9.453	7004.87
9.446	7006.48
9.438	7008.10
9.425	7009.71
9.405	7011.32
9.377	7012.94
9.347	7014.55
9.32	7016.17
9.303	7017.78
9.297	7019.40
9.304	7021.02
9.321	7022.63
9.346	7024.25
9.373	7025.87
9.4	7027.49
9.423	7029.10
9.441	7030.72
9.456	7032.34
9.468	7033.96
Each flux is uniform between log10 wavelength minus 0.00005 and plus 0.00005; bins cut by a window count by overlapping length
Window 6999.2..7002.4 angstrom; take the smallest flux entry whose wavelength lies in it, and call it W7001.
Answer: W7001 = 9.481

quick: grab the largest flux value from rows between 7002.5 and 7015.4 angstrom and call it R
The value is 9.463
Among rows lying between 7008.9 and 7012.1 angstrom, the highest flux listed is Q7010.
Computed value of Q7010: 9.425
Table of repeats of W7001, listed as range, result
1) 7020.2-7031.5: 9.304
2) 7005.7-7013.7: 9.377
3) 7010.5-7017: 9.32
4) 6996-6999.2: 9.542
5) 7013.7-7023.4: 9.297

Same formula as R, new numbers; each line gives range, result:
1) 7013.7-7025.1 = 9.347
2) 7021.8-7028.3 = 9.4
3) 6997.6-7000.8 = 9.542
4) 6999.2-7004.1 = 9.508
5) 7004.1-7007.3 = 9.453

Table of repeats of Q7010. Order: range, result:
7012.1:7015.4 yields 9.377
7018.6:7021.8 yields 9.304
